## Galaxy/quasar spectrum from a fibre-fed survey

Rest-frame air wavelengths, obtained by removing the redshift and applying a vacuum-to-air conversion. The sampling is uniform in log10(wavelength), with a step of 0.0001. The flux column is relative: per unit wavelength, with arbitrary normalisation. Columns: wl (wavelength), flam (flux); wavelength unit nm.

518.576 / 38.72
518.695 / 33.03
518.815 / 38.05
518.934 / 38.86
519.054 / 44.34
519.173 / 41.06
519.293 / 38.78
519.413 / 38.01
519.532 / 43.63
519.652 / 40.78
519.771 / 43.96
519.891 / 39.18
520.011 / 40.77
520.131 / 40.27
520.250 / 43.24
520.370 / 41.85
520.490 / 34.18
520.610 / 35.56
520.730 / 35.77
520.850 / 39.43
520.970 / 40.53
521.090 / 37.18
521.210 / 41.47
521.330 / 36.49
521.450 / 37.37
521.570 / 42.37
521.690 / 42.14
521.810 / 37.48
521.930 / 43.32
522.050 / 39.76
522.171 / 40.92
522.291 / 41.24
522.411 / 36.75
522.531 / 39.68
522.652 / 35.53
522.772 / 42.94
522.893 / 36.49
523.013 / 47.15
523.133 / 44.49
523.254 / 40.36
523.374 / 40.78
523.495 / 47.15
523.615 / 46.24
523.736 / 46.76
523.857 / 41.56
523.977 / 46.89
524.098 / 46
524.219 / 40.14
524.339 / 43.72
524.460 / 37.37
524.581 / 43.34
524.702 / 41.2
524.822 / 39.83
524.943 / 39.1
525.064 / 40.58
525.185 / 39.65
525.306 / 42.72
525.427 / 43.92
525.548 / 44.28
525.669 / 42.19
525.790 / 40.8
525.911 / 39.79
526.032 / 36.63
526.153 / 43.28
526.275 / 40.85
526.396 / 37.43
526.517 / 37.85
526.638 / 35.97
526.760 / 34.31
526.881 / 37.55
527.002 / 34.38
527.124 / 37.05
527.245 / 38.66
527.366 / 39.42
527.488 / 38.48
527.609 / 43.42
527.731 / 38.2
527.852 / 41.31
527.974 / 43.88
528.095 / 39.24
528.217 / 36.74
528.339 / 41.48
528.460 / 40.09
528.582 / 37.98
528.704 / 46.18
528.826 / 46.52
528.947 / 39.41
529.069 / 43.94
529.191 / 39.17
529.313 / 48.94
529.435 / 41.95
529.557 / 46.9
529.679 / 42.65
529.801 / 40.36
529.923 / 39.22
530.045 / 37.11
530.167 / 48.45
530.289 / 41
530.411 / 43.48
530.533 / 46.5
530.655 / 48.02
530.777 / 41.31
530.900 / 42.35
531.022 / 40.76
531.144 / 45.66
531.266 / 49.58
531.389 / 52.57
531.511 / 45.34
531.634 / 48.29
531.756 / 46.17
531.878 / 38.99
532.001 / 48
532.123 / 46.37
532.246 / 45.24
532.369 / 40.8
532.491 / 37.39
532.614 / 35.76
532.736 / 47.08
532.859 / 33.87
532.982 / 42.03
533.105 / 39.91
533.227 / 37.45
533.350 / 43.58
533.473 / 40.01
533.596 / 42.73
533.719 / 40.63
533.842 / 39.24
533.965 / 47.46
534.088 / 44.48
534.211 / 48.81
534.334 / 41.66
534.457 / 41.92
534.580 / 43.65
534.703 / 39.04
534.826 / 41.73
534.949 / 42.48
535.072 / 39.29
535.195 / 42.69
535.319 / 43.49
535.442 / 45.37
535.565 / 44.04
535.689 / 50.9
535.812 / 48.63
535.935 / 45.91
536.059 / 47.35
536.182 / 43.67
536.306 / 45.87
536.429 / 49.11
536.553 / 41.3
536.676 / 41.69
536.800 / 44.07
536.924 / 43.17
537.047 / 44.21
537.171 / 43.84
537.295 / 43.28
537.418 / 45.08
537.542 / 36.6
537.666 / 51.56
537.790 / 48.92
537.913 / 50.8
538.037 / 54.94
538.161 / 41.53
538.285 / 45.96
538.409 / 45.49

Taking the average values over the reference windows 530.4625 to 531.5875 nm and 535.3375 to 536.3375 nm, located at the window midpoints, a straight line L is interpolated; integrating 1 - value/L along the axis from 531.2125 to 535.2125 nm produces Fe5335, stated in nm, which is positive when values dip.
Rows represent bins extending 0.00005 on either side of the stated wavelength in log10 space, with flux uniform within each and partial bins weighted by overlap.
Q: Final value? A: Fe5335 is 0.278 nm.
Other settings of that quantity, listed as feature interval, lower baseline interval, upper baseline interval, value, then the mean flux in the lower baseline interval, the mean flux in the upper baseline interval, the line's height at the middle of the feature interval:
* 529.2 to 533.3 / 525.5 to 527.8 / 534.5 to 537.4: -0.175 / 39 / 44.1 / 41.5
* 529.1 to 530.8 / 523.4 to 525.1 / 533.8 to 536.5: 0.015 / 42.8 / 44.4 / 43.7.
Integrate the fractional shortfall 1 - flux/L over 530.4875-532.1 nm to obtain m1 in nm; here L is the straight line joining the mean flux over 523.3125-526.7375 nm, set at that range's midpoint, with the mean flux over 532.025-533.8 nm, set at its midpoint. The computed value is -0.18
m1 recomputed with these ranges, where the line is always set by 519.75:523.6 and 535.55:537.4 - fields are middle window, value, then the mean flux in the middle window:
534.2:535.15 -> 0.05 nm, 42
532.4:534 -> 0.13 nm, 40.4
